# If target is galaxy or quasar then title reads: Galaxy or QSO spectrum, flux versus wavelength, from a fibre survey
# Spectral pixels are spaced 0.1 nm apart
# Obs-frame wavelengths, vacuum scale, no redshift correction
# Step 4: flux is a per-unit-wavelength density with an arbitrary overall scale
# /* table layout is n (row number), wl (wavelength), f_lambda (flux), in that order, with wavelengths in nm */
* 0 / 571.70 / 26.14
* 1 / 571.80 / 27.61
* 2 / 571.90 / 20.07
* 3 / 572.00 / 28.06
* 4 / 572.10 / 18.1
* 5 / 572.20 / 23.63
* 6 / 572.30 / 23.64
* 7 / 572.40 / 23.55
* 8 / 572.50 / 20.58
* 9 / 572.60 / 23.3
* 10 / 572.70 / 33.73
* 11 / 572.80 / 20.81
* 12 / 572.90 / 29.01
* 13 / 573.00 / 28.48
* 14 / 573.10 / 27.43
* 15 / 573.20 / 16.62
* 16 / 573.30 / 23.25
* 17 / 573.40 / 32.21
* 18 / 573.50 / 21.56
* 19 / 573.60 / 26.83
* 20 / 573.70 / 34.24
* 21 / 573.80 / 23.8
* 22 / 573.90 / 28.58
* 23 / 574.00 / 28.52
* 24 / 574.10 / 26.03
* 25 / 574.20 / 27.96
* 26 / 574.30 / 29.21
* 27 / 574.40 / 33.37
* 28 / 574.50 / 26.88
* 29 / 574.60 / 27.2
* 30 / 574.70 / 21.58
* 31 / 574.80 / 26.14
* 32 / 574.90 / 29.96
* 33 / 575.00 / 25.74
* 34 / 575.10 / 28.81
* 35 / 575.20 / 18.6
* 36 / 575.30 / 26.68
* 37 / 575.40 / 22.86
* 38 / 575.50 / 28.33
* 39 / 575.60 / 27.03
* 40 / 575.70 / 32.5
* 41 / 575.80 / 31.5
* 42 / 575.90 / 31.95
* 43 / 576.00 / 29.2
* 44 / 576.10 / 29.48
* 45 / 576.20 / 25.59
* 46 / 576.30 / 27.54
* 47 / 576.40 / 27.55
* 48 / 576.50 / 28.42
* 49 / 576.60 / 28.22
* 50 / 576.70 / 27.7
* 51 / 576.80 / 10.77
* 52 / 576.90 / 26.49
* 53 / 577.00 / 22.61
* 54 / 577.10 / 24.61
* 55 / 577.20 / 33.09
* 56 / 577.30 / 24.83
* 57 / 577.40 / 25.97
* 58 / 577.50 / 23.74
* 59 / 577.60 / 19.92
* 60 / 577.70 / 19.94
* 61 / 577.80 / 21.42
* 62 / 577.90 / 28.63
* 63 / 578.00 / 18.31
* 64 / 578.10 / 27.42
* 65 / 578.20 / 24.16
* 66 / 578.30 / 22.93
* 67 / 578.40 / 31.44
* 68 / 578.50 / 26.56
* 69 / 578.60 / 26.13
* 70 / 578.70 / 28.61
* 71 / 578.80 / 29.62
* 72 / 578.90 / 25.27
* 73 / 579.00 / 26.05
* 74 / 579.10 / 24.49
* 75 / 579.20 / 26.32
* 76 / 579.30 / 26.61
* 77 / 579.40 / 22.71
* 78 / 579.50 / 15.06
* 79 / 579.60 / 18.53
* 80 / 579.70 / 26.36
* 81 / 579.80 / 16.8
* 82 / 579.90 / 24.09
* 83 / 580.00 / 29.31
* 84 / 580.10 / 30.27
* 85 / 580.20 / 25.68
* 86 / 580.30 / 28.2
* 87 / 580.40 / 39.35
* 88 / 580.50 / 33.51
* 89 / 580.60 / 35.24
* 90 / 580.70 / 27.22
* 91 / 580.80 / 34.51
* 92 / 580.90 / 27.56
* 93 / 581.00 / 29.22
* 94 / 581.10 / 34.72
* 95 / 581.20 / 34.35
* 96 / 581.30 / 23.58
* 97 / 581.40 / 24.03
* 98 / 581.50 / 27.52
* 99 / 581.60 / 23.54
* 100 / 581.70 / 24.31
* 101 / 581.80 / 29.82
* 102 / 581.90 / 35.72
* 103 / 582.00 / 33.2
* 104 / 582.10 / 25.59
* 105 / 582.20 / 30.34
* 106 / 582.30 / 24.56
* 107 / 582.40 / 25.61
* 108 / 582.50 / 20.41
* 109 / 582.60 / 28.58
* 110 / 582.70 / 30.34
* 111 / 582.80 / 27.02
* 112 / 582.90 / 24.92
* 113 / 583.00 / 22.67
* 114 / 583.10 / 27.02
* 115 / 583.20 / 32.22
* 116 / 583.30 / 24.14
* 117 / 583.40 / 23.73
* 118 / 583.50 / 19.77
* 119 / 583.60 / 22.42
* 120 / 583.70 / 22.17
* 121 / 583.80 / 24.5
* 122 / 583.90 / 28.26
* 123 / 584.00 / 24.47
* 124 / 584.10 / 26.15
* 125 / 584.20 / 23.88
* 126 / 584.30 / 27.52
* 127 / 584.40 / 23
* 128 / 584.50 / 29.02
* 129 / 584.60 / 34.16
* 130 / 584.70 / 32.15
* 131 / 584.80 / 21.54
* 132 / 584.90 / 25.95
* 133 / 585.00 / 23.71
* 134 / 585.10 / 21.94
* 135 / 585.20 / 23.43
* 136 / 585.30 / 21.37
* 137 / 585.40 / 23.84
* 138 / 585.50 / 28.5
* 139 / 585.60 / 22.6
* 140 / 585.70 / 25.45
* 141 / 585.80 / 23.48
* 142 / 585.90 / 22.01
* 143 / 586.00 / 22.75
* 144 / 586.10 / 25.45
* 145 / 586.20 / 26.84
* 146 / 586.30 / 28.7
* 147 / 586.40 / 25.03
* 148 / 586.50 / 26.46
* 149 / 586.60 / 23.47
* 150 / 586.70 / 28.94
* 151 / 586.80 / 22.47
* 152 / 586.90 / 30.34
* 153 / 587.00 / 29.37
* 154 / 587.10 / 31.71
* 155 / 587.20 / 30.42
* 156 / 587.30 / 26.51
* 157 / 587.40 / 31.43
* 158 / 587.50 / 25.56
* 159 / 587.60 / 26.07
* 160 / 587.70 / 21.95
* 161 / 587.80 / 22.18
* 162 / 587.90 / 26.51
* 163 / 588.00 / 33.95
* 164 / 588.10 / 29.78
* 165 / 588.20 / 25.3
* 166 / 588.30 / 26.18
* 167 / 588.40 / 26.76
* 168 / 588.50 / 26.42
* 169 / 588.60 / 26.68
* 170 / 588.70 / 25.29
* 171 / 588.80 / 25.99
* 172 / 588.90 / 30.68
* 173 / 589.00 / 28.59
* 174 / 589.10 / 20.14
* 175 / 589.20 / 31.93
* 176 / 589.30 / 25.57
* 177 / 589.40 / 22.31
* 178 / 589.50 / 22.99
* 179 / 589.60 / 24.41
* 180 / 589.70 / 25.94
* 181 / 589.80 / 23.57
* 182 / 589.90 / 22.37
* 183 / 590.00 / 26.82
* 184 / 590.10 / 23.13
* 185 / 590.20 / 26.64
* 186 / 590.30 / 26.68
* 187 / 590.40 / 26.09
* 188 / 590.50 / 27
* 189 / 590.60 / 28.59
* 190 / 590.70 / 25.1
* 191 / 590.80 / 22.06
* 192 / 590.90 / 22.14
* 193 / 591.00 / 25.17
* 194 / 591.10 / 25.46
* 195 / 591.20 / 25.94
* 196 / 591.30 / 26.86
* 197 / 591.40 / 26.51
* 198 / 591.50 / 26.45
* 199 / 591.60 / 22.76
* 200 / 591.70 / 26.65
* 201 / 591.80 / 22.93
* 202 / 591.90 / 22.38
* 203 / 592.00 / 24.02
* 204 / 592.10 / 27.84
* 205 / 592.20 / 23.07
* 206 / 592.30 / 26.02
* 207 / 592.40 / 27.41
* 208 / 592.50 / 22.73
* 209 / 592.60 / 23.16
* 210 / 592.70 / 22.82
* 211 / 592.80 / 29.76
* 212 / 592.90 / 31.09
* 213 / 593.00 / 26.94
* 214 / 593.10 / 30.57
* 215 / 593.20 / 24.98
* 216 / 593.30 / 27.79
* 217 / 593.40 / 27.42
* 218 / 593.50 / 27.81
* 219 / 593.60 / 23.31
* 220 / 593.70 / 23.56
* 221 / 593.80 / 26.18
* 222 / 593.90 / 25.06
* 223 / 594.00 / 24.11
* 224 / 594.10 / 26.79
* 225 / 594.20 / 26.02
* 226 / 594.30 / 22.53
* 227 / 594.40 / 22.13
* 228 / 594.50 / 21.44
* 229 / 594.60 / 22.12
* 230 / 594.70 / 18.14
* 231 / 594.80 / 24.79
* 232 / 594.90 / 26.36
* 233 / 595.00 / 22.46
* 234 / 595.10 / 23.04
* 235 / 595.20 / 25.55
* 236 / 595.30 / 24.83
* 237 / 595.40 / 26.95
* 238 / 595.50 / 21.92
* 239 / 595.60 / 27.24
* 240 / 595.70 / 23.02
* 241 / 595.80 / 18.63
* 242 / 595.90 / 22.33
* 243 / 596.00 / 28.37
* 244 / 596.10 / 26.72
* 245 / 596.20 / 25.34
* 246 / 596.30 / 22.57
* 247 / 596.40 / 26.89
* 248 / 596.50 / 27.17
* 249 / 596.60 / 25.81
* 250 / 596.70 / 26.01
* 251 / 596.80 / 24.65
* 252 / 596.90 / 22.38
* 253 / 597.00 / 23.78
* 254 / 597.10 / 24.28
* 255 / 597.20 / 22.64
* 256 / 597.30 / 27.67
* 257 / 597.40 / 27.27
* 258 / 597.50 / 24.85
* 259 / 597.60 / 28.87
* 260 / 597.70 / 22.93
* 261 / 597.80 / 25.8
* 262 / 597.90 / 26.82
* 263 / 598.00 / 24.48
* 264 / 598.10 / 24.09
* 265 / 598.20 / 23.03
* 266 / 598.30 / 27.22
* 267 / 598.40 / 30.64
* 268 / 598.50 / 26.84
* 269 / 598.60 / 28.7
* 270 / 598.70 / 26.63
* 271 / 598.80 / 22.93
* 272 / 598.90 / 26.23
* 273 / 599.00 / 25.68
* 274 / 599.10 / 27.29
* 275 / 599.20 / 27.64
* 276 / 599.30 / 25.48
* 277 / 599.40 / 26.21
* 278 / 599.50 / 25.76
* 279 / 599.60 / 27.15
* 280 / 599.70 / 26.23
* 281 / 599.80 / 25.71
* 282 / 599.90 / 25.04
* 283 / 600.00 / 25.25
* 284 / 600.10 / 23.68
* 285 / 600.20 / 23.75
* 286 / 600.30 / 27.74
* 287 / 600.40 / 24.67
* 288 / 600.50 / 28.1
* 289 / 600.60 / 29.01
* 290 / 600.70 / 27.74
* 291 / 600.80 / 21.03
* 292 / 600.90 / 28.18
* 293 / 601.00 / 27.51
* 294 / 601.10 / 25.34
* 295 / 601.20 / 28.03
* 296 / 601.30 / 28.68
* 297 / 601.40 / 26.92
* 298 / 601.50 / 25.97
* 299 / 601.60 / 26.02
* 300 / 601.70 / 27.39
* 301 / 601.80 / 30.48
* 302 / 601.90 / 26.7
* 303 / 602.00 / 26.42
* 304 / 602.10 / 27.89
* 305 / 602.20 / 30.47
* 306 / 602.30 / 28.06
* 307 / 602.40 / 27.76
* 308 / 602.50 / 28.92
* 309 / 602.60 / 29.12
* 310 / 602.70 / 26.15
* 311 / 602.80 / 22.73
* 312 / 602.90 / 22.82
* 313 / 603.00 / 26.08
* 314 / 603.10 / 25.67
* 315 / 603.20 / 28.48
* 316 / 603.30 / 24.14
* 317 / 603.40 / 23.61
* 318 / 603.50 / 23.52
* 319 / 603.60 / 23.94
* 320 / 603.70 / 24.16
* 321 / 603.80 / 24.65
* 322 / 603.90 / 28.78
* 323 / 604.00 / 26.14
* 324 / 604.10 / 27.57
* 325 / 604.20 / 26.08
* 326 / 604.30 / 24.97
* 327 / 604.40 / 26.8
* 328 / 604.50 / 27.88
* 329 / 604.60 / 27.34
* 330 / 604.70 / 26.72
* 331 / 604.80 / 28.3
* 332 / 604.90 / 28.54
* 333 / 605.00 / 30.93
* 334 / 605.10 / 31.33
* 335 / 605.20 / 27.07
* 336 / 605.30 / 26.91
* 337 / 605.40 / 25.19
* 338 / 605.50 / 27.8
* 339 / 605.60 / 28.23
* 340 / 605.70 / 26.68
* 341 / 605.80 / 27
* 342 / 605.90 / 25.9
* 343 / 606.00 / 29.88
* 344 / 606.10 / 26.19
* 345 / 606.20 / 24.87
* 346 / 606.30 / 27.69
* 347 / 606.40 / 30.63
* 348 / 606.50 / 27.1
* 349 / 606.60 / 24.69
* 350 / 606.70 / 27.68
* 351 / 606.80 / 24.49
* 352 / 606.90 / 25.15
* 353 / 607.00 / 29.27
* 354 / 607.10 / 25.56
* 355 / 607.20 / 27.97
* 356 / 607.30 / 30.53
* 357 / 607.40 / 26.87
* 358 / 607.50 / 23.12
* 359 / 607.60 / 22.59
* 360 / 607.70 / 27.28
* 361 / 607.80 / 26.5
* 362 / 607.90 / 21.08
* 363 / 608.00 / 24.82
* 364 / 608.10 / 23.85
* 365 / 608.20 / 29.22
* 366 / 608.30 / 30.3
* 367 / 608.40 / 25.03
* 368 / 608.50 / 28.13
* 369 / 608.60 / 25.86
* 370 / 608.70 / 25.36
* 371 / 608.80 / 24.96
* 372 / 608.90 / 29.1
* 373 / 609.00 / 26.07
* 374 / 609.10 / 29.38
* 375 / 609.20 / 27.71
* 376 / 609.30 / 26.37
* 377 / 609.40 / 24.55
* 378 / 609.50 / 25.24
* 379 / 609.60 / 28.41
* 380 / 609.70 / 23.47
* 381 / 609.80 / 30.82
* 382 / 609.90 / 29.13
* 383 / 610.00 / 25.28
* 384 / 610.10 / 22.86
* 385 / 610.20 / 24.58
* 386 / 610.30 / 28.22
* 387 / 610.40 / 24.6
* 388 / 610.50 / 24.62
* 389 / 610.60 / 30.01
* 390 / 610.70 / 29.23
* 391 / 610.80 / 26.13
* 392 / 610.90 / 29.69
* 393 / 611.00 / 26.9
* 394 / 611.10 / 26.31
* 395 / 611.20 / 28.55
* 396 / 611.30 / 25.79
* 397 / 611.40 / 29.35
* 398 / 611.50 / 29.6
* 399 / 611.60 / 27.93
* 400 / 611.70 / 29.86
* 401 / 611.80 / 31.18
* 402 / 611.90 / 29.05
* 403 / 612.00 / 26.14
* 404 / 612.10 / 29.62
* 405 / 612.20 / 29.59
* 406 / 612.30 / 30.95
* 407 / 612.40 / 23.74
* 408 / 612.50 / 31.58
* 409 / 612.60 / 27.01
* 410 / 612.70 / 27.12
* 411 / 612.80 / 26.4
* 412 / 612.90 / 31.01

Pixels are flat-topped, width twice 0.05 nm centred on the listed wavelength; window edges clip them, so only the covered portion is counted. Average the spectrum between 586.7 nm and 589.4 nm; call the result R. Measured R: 27.2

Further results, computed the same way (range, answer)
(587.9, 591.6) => 25.9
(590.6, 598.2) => 25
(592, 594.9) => 25.2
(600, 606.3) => 26.7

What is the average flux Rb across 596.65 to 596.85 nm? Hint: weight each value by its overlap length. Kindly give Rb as 25.3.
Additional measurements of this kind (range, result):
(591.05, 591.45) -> 26.2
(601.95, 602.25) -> 28.3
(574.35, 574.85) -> 27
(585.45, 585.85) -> 25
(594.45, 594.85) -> 21.6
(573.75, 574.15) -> 26.7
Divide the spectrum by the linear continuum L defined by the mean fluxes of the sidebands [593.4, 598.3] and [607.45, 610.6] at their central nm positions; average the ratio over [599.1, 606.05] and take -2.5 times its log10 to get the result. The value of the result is -0.054 mag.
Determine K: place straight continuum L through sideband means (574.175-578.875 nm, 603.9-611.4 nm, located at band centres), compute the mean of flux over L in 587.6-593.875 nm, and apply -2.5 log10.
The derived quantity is 0.03 mag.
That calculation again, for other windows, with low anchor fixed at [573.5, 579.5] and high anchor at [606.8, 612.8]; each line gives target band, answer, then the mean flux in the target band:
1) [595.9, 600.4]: 0.04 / 25.7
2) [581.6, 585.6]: 0.02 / 26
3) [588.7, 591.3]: 0.05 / 25.4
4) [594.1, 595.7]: 0.13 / 23.8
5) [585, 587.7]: 0.03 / 25.8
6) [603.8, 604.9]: 0.00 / 27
